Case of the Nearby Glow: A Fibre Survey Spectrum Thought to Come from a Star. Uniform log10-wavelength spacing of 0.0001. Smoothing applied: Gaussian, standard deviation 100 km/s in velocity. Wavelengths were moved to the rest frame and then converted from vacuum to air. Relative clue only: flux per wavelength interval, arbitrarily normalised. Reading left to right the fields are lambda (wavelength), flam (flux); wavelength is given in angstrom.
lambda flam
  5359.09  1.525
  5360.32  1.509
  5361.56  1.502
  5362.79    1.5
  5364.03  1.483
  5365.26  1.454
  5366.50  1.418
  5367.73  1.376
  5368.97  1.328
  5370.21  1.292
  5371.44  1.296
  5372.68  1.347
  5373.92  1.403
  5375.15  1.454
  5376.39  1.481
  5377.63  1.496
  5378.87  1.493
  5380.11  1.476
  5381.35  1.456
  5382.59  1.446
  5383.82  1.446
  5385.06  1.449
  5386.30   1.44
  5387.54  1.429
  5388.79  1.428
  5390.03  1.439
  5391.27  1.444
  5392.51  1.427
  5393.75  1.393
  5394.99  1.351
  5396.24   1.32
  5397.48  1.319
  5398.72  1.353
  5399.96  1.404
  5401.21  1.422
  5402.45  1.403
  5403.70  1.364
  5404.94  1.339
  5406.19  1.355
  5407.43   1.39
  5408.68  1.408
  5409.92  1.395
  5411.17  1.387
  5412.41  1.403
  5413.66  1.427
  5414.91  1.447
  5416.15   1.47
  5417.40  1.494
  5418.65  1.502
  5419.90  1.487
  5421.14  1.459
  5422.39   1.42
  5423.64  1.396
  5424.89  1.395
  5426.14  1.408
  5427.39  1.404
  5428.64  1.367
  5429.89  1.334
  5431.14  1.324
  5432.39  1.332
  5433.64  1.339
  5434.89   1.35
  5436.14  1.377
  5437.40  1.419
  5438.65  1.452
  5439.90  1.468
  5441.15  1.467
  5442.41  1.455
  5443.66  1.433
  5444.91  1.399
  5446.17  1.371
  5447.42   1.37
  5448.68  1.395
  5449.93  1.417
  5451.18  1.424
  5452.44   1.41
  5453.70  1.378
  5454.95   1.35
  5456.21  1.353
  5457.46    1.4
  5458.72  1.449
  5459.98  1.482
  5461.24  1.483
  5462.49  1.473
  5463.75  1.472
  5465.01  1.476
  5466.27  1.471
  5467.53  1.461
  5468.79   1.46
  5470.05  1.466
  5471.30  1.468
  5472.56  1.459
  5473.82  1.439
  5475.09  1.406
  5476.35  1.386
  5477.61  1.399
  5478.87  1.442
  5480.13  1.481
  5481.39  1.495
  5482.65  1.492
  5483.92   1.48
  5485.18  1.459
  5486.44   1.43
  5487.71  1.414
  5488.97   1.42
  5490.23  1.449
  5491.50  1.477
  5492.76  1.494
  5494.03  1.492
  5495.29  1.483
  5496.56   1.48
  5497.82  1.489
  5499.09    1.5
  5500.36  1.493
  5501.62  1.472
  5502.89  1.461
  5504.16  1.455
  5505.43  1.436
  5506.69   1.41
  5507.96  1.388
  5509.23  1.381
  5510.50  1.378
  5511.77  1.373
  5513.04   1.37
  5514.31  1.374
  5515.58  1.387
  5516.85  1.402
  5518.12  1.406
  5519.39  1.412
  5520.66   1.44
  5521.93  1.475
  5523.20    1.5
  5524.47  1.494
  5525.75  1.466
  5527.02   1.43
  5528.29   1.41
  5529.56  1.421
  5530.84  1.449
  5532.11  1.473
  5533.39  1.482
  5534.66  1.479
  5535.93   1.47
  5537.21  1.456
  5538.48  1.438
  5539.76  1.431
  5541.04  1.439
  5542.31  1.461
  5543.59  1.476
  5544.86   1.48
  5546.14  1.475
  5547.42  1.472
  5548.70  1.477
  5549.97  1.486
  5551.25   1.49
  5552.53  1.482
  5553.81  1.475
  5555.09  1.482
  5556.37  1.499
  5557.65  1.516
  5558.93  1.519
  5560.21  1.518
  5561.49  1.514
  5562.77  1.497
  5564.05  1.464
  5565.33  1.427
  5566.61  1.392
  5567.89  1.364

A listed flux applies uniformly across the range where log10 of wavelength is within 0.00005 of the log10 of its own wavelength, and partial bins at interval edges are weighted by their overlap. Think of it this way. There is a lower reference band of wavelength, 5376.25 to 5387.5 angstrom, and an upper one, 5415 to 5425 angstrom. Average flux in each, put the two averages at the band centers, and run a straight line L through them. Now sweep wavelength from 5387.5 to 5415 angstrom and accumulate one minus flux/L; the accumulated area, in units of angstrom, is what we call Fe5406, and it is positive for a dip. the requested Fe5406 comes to 1.3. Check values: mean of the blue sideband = 1.46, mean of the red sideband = 1.46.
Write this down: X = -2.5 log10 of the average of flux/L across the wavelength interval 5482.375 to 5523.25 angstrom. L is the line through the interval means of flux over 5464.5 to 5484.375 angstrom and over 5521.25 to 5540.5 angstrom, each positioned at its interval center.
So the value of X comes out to 0.012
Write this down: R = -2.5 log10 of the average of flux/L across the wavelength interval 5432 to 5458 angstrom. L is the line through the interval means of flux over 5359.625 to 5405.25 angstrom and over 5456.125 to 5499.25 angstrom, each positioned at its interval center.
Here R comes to 0.034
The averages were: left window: 1.42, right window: 1.46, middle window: 1.4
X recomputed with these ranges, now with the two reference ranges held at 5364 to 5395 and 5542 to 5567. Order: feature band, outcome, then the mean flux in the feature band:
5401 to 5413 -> 0.035 mag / 1.39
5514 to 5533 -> 0.025 mag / 1.44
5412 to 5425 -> -0.010 mag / 1.45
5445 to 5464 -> 0.026 mag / 1.41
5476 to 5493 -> 0.004 mag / 1.45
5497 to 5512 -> 0.019 mag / 1.44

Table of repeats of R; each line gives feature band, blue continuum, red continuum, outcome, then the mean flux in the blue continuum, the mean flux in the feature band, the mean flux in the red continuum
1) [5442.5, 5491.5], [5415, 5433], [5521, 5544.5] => -0.002 mag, 1.42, 1.44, 1.46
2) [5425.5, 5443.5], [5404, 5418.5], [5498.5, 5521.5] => 0.016 mag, 1.41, 1.39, 1.42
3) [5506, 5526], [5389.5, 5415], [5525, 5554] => 0.026 mag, 1.39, 1.42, 1.46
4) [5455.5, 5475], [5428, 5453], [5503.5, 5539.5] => -0.035 mag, 1.4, 1.45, 1.43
